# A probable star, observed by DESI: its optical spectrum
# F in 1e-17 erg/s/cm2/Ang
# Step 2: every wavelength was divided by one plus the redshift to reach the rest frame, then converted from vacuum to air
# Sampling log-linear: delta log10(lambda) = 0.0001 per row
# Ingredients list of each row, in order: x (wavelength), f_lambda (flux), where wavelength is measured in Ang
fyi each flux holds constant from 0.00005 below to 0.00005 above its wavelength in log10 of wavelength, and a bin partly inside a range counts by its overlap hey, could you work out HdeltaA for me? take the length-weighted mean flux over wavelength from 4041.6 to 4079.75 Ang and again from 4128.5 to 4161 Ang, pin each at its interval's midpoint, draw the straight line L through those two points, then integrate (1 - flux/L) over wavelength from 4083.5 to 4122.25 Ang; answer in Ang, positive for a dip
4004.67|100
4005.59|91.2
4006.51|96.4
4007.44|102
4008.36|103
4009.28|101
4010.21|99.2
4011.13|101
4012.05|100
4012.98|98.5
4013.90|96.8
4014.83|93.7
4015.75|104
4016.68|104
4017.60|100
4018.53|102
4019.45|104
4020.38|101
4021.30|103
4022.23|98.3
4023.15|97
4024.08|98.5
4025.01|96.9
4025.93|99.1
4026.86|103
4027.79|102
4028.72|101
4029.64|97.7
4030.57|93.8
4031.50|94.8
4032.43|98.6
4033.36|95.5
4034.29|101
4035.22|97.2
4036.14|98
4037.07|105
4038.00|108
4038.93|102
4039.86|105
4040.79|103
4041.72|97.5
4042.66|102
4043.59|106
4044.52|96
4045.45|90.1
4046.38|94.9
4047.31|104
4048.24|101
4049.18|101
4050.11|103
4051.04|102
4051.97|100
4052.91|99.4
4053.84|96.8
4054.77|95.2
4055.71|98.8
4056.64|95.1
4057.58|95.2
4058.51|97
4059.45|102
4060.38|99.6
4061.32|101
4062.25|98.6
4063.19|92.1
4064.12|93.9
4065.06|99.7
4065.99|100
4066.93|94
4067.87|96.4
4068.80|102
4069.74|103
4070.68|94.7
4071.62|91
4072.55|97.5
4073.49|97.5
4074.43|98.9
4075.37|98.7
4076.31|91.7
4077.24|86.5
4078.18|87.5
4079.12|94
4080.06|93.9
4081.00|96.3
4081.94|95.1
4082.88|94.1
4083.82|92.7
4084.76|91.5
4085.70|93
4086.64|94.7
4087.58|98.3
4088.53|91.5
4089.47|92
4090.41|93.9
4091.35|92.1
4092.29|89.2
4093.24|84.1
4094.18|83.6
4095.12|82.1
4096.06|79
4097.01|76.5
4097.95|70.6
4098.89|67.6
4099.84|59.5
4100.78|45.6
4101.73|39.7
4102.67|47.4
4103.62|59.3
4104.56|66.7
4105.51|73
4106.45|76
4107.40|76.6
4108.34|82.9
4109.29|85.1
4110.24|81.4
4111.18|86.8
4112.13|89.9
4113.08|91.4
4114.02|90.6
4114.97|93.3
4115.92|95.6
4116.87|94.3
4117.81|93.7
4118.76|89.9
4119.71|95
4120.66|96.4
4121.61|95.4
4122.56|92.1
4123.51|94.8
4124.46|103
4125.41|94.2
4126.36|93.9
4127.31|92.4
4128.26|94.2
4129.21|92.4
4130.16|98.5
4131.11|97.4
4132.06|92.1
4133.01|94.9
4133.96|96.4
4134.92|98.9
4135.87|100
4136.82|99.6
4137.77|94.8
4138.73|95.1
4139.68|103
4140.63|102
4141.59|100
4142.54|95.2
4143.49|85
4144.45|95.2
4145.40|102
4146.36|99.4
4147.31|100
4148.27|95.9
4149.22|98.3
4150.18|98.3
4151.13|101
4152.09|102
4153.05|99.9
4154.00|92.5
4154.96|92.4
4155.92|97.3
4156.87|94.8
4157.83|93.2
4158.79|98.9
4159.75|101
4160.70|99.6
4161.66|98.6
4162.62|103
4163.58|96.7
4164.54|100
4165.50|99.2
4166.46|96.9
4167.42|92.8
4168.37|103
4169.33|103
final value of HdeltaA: 5.9 Ang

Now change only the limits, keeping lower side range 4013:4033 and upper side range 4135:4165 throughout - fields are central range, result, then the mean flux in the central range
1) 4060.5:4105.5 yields 5.4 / 86.9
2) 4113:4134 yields 0.8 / 94.5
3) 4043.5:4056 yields 0.0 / 99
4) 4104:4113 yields 1.7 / 80.1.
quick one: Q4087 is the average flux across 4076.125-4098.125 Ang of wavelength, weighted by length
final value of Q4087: 89.6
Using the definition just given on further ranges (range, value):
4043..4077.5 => 97.8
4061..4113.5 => 86.2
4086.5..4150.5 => 88.2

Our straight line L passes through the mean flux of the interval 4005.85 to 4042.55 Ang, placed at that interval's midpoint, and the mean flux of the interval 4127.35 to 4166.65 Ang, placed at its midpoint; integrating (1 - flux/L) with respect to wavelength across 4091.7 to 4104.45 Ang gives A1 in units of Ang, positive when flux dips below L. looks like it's 3.9 Ang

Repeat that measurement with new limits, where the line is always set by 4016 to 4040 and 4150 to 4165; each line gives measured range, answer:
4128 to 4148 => 0.3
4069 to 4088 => 0.9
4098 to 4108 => 3.8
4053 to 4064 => 0.3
